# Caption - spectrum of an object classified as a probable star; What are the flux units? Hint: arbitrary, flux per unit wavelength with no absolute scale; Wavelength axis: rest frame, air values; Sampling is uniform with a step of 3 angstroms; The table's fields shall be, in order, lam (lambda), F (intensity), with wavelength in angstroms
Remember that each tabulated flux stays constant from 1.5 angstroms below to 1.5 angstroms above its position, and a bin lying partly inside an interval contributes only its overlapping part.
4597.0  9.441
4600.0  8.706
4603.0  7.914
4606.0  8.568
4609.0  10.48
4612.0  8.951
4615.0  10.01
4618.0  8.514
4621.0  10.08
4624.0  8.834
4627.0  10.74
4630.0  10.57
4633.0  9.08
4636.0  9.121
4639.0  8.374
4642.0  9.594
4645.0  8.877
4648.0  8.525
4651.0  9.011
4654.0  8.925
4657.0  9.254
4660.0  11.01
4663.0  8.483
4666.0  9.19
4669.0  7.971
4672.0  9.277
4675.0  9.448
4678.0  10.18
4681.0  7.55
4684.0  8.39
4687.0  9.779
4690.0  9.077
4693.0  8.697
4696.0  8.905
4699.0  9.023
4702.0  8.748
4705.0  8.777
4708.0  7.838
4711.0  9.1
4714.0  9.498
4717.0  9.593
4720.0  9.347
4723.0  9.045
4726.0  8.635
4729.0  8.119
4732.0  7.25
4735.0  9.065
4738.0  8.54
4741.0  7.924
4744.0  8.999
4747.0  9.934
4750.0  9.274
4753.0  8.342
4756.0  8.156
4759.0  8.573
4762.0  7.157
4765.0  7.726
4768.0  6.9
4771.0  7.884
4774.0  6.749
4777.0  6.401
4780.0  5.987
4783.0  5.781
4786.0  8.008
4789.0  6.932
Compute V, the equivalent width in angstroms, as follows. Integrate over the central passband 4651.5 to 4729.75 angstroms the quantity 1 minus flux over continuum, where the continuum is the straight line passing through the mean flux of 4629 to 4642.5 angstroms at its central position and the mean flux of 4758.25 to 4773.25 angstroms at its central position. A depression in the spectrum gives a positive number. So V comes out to -4.2 angstroms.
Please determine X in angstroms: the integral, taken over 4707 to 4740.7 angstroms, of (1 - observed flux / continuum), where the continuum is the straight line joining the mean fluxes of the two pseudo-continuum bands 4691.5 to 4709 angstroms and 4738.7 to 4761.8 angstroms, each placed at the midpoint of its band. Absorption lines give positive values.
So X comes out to -0.2 angstroms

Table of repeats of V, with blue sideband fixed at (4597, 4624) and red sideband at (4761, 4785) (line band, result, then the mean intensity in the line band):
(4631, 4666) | -2.2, 9.14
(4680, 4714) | -3.7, 8.77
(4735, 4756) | -4.6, 8.8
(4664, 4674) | -0.6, 8.83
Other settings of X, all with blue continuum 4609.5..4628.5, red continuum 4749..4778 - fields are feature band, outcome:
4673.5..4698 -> -0.8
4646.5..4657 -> 0.3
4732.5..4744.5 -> -0.7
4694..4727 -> -2.2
